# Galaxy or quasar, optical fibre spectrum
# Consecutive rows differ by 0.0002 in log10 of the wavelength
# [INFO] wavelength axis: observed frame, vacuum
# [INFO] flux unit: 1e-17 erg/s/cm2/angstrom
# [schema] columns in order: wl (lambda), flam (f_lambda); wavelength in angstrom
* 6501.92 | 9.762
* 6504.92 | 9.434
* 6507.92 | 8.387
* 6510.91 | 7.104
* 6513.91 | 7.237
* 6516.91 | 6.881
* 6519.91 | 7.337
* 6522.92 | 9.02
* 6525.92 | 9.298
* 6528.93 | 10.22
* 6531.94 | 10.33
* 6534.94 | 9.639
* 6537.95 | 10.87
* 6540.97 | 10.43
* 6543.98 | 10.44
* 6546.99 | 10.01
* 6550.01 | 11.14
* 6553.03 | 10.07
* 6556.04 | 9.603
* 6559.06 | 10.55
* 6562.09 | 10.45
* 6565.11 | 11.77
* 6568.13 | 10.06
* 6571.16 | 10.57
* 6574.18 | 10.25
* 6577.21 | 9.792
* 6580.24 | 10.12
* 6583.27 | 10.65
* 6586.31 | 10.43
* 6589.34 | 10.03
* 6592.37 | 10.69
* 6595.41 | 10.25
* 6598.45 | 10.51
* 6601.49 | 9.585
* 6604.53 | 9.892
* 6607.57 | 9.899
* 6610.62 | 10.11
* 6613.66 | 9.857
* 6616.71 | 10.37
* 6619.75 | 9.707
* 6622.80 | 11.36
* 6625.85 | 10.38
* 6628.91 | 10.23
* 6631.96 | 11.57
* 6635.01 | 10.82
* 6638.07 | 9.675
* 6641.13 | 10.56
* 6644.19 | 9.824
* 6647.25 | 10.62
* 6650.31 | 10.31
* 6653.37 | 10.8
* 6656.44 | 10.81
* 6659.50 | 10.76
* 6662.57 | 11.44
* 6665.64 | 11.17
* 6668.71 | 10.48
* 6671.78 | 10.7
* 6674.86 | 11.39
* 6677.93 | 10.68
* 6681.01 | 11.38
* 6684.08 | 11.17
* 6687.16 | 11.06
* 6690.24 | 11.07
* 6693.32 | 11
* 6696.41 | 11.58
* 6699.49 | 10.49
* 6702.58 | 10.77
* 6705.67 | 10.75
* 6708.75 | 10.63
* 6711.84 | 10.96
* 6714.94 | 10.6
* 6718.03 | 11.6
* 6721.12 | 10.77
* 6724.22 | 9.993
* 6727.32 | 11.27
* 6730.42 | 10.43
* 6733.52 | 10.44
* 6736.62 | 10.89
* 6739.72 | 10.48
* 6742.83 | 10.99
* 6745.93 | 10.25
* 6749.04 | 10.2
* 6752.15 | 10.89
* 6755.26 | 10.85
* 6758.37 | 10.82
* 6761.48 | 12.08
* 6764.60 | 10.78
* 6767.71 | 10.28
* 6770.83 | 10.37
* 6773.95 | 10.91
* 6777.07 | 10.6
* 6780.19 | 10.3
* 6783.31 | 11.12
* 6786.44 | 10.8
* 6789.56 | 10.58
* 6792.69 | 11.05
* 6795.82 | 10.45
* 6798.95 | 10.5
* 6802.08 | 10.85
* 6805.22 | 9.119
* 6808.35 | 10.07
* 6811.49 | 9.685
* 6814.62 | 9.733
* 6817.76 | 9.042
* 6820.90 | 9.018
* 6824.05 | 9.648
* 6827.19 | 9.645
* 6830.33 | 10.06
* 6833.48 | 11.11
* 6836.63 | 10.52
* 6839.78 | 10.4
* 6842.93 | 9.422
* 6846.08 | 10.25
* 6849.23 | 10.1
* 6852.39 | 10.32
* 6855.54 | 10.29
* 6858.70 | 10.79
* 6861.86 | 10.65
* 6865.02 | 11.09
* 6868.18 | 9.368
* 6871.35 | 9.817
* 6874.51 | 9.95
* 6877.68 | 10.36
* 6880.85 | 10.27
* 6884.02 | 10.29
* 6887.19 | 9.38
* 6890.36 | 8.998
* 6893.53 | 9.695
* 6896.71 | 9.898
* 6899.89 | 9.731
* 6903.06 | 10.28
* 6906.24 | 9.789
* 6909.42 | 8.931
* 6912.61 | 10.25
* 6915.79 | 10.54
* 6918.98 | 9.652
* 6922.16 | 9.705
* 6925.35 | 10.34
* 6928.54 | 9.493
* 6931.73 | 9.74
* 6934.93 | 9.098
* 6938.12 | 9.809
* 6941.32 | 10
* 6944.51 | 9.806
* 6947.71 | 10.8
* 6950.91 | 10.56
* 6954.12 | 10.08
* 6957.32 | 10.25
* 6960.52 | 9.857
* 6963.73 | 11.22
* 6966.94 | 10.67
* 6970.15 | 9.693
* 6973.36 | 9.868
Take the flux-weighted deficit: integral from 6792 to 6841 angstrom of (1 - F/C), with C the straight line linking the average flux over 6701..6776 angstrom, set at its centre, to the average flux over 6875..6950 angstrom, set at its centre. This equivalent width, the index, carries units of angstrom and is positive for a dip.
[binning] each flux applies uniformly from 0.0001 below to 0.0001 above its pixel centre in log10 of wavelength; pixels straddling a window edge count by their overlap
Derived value 1.5 angstrom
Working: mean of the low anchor 10.7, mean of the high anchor 9.87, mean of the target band 10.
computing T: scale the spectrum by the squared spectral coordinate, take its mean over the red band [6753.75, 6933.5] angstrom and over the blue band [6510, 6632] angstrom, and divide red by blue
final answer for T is 1.11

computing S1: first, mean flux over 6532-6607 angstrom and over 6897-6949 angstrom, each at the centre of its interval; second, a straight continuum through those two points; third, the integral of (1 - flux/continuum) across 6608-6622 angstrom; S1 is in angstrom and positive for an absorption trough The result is 0.3 angstrom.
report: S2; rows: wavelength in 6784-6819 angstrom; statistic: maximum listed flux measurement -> 11.05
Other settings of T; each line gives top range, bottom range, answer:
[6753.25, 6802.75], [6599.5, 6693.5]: 1.06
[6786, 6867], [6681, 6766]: 0.97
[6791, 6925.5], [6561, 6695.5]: 1.02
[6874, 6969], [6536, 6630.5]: 1.07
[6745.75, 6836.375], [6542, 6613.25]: 1.07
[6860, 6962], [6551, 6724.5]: 1.02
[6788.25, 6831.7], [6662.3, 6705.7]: 0.94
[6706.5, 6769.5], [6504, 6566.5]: 1.20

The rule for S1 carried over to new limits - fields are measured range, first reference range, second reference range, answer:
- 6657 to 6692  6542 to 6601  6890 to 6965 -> -2.63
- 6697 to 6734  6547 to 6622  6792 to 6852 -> -2.27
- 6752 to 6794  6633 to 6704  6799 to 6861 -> -2.08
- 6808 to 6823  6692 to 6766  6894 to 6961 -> 1.38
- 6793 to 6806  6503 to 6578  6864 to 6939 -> -0.78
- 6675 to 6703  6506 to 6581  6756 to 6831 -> -2.80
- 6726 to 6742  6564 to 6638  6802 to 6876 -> -0.85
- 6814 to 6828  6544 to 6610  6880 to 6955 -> 0.86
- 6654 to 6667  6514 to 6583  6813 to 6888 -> -1.38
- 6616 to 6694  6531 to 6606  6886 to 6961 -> -4.07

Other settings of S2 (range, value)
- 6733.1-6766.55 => 12.08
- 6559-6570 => 11.77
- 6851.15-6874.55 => 11.09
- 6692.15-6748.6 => 11.6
